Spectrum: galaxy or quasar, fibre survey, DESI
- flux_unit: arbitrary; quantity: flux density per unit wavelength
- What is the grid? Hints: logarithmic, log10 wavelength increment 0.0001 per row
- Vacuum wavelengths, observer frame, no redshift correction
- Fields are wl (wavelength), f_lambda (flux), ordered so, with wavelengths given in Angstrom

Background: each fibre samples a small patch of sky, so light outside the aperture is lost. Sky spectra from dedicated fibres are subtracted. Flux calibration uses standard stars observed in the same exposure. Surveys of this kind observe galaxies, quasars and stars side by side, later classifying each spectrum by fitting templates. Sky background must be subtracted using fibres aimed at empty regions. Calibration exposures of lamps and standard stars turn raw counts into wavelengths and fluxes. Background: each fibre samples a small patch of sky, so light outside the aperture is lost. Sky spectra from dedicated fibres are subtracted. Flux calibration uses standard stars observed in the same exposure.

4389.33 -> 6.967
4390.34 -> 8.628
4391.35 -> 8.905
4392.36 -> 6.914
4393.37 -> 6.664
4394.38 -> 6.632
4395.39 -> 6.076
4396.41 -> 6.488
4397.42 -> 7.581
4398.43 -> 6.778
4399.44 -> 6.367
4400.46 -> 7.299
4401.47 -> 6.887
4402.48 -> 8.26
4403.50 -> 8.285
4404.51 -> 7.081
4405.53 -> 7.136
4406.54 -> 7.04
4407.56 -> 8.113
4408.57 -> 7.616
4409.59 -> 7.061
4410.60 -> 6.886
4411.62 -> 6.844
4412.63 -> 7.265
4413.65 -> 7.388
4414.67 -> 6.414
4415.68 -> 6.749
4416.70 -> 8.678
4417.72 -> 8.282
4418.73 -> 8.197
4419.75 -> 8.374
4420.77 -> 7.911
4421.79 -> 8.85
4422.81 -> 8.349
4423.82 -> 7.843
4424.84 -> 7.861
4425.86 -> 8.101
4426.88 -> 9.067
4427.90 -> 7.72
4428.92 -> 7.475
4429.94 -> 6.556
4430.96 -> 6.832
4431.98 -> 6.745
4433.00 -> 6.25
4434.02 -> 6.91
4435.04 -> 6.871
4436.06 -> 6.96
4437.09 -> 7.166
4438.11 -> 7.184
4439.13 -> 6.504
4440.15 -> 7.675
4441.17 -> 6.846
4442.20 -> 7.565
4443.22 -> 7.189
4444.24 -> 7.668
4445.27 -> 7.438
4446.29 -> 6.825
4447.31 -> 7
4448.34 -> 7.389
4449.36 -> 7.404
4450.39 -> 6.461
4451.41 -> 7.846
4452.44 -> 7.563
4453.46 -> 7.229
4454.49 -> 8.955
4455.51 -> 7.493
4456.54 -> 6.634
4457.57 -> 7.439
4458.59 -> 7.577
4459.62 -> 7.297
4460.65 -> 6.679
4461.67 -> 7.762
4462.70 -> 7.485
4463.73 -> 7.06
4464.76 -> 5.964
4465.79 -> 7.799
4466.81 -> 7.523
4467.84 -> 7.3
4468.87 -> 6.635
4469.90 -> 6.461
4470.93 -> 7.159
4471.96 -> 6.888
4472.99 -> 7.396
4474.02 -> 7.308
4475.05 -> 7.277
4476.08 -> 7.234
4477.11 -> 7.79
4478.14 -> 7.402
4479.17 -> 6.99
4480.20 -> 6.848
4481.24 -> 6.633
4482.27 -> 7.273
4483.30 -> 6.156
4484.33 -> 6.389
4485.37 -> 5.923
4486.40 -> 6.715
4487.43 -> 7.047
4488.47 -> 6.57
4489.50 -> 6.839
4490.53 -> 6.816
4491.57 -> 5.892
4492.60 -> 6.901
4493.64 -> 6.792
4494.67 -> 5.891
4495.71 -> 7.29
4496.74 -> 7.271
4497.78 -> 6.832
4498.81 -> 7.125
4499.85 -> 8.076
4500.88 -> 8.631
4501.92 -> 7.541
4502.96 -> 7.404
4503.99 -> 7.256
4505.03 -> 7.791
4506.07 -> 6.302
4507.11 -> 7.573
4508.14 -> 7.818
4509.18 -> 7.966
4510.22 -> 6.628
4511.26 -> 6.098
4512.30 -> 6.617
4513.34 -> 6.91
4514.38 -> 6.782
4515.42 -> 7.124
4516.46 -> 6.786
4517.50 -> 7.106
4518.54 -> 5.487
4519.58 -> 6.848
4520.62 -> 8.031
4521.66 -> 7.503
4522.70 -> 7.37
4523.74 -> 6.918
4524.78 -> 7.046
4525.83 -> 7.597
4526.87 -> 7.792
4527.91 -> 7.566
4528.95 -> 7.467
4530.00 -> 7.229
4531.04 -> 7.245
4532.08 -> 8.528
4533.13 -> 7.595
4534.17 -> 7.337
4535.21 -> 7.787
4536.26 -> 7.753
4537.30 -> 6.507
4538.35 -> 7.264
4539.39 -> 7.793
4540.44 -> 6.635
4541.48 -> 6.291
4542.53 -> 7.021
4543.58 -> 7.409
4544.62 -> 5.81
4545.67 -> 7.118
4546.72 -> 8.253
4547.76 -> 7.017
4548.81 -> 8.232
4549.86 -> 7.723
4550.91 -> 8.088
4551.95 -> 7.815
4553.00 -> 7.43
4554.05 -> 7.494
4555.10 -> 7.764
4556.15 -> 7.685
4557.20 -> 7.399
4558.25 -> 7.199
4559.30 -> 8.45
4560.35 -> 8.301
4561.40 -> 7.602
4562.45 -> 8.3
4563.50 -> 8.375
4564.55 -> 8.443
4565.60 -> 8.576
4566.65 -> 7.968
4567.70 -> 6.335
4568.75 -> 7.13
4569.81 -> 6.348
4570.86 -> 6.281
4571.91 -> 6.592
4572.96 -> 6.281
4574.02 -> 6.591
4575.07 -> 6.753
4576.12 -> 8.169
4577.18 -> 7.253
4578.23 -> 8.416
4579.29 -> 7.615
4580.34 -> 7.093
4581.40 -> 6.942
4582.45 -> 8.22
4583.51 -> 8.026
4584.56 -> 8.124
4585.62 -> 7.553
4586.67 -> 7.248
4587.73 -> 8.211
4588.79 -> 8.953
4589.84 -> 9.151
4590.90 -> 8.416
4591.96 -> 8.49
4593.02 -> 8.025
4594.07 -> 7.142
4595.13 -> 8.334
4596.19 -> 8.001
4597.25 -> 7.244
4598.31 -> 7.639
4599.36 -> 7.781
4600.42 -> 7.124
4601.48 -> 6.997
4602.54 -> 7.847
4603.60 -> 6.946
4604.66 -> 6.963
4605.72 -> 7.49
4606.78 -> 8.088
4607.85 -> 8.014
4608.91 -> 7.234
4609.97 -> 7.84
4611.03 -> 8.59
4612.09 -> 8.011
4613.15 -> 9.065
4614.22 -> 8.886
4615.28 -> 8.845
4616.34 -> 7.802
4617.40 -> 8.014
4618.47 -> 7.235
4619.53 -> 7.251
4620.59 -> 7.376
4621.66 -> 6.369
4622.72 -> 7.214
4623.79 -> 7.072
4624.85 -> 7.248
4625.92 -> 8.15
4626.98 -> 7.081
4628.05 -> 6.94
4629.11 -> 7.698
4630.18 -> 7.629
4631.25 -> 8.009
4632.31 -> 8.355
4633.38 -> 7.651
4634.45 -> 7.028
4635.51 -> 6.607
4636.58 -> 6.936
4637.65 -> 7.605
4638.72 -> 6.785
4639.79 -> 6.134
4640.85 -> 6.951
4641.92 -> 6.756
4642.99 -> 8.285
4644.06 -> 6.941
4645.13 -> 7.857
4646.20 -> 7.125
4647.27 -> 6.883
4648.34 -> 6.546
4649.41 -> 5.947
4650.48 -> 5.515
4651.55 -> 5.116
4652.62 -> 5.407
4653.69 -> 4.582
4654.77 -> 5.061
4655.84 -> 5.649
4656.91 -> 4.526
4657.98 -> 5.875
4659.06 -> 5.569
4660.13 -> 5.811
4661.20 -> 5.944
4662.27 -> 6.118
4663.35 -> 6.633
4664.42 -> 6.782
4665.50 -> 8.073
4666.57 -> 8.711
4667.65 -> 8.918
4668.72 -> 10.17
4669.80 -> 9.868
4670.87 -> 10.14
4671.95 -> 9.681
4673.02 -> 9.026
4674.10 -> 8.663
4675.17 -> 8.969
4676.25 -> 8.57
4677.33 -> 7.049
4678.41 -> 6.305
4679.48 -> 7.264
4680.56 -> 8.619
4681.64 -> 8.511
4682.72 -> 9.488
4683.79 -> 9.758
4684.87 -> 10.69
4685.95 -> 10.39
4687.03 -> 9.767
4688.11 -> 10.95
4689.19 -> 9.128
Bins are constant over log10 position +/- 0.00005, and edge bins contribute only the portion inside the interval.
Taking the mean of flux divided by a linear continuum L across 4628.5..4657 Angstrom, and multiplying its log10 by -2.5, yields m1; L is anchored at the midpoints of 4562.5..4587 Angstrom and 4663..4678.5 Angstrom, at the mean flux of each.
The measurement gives 0.23 mag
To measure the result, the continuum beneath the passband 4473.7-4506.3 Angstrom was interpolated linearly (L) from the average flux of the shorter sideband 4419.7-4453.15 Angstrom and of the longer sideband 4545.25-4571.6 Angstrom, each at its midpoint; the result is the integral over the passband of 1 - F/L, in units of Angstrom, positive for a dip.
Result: 2.1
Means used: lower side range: 7.39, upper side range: 7.65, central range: 7.01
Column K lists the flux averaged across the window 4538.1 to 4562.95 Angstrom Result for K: 7.51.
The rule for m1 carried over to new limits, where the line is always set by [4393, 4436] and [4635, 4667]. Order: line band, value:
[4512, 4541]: -0.05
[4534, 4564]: -0.10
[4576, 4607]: -0.17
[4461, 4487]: 0.02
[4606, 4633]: -0.18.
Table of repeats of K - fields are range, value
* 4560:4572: 7.55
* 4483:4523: 6.98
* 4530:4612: 7.58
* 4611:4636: 7.66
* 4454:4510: 7.13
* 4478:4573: 7.22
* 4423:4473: 7.26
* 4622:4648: 7.28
